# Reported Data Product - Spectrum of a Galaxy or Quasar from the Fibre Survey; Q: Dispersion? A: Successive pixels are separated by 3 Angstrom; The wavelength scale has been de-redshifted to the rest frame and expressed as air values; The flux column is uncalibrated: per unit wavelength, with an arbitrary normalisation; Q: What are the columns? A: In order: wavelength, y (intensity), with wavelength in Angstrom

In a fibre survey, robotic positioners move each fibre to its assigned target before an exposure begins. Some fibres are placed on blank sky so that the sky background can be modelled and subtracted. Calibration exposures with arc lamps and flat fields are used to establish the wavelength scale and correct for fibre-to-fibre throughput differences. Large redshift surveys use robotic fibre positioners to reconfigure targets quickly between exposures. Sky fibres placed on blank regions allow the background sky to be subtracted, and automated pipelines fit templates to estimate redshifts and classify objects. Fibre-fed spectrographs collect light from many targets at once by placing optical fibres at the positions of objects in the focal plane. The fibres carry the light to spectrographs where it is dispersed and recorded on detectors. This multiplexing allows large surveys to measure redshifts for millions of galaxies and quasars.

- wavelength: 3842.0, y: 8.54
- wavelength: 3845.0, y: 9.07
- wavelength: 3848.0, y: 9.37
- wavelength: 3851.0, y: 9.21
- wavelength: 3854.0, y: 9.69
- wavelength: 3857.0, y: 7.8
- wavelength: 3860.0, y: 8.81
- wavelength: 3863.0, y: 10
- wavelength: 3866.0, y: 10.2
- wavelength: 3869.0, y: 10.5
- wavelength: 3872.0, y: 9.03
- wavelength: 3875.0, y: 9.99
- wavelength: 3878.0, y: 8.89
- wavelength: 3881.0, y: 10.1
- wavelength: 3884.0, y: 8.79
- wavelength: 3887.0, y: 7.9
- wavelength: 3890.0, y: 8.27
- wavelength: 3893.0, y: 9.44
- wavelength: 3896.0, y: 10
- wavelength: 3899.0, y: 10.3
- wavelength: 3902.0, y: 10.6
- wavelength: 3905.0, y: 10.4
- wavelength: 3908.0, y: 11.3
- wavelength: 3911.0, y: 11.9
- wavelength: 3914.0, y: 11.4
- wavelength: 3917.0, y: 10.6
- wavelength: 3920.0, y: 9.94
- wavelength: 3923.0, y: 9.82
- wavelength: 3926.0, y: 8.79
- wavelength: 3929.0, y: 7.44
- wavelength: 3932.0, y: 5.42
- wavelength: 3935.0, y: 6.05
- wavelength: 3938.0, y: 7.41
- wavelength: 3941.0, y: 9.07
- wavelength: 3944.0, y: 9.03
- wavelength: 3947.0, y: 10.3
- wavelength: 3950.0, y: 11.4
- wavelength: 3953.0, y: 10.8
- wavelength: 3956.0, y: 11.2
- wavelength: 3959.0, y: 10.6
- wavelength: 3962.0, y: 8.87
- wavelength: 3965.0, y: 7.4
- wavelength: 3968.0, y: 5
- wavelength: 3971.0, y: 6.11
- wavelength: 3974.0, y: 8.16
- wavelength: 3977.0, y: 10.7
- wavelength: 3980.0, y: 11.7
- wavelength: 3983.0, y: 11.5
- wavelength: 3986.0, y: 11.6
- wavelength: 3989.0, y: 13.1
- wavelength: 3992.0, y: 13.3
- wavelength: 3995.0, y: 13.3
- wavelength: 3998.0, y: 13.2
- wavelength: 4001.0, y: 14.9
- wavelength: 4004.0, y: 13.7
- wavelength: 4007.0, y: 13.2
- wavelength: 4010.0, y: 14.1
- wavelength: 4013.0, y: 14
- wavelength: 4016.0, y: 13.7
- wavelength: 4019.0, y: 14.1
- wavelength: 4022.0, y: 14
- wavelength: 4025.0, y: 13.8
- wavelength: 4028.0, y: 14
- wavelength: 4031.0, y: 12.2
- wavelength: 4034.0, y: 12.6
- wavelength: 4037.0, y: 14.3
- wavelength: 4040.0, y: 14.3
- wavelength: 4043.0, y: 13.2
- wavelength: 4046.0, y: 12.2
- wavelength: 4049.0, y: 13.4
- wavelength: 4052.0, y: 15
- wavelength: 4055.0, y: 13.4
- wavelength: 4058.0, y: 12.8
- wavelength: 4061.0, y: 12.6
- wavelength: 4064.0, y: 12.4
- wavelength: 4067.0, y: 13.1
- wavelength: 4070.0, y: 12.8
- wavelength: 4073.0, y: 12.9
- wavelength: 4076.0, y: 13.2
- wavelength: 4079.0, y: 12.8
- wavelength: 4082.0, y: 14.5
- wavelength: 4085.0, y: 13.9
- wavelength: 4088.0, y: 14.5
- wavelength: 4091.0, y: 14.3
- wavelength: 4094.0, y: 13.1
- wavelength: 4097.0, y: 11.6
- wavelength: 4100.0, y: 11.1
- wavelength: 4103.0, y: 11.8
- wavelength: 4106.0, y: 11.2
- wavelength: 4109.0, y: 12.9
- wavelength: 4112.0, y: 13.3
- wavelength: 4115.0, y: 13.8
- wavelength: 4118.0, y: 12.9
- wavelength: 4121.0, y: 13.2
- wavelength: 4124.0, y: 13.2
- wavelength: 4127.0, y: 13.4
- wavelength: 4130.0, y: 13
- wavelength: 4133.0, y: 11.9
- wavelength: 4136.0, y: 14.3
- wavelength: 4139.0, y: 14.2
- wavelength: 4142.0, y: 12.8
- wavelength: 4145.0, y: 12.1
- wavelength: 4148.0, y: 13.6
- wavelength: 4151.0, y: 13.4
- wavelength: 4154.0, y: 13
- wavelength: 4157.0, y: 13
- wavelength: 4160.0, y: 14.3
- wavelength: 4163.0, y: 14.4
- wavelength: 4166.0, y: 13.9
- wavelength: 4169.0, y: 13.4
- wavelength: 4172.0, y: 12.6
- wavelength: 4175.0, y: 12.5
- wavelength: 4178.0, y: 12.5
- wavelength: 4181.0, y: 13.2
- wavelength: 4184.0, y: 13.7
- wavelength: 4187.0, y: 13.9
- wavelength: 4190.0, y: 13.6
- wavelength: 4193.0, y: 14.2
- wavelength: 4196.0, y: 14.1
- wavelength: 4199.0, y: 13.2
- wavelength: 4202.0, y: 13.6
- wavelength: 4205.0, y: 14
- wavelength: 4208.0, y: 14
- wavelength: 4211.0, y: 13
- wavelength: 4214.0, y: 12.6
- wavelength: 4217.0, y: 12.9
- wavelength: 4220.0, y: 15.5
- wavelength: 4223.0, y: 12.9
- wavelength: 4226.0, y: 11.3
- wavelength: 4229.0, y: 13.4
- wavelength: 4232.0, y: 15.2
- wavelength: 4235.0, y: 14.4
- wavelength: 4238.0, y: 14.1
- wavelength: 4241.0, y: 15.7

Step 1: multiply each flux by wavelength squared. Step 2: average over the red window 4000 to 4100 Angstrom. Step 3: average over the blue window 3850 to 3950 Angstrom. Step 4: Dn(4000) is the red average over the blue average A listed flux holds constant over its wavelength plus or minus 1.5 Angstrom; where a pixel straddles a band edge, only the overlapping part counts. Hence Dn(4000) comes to 1.54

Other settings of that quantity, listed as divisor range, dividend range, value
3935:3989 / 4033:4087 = 1.48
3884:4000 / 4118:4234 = 1.53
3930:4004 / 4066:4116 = 1.37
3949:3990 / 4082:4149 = 1.43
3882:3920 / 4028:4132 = 1.42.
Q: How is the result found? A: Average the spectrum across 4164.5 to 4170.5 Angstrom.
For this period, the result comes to 13.7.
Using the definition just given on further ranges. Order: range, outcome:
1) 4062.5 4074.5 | 12.8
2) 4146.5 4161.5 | 13.5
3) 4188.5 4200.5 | 13.8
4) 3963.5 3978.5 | 7.47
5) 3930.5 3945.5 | 7.4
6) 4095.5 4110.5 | 11.7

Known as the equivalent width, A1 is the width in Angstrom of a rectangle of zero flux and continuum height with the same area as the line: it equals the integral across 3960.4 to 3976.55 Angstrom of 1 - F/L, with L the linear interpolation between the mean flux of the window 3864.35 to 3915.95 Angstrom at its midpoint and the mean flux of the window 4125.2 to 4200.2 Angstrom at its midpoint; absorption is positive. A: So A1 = 5.3 Angstrom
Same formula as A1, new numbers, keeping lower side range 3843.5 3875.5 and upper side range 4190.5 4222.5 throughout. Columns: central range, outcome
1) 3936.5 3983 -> 6.04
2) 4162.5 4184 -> 0.12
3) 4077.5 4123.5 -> -2.33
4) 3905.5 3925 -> -1.28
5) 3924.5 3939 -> 4.63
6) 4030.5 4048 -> -2.37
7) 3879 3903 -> 1.00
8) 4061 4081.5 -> -1.55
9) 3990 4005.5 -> -3.56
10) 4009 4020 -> -2.57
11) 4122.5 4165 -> -1.40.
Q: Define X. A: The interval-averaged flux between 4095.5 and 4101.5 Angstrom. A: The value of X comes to 11.3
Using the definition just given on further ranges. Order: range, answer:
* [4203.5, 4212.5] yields 13.7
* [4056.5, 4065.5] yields 12.6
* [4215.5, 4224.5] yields 13.8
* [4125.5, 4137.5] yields 13.2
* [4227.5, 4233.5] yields 14.3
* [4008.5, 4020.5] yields 14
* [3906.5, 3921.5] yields 11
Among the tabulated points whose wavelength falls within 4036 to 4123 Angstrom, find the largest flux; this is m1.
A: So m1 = 15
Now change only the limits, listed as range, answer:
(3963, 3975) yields 8.16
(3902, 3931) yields 11.9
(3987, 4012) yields 14.9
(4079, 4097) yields 14.5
